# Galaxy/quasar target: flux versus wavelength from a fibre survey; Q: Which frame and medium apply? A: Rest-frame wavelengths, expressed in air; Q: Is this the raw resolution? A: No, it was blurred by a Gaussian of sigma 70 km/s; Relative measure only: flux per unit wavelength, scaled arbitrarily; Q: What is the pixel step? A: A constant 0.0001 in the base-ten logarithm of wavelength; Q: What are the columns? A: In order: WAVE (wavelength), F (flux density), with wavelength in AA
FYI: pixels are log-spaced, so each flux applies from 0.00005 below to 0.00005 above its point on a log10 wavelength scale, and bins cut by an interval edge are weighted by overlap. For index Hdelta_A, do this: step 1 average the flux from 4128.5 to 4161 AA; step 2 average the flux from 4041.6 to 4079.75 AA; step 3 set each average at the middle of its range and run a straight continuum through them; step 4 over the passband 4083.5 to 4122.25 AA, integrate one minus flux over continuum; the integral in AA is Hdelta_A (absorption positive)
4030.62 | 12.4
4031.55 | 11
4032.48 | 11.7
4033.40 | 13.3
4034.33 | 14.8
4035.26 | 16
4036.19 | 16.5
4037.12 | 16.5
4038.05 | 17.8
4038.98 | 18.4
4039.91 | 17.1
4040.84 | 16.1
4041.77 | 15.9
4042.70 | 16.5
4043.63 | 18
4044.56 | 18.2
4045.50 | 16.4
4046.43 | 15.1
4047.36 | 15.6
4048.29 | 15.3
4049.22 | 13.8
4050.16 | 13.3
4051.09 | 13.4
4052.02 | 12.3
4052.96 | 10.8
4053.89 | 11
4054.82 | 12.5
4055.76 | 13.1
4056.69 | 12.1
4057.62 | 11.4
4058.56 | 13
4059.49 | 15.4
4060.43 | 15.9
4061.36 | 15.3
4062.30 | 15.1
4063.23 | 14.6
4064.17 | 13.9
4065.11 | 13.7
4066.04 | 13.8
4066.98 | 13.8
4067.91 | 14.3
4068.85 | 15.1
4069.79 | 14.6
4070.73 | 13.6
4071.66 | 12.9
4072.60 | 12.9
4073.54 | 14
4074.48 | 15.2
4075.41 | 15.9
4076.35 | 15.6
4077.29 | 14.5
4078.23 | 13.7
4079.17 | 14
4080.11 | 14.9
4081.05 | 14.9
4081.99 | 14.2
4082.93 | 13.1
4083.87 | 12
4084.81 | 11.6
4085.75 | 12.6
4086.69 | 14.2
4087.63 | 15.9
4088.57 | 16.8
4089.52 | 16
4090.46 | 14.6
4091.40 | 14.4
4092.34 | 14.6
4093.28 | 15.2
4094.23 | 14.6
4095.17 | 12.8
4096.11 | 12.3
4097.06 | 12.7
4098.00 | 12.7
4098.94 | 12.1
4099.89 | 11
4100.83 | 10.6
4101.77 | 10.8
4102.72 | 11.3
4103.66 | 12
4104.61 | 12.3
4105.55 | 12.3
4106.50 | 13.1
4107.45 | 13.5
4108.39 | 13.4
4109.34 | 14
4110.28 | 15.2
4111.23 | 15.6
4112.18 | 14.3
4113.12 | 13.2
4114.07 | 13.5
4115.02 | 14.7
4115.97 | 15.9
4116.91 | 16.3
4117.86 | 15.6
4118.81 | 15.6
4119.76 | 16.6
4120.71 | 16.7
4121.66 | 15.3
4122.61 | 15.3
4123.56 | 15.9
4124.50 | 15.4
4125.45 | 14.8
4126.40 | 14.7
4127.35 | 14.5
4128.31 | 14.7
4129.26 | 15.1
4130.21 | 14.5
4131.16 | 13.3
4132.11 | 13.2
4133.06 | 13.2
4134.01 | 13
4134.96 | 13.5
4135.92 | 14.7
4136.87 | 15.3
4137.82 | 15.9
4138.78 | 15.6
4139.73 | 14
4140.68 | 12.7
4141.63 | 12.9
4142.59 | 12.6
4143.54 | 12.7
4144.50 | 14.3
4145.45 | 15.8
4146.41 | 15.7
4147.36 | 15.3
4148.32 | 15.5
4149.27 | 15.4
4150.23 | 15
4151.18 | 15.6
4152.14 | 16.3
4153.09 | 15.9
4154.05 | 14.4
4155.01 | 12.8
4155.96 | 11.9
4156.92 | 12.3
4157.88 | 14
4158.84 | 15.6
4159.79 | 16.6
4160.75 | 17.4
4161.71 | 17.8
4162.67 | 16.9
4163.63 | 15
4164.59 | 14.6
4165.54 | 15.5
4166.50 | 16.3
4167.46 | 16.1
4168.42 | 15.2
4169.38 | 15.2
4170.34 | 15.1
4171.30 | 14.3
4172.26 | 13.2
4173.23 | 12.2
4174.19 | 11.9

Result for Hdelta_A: 1.35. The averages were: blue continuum 14.3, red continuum 14.5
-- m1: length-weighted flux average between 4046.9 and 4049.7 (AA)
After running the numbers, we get 14.9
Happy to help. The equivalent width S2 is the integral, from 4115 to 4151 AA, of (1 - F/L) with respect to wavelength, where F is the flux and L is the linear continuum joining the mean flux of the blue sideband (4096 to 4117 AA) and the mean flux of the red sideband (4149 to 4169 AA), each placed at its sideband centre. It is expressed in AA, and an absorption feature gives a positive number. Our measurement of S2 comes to -1.5 AA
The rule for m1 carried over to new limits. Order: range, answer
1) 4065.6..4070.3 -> 14.3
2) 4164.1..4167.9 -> 15.6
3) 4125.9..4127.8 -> 14.6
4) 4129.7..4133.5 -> 13.6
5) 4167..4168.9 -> 15.6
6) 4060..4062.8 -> 15.4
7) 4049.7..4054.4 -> 12.2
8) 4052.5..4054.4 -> 11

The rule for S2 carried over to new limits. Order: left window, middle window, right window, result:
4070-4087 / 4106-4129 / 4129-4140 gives -1.2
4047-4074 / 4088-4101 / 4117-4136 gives 0.5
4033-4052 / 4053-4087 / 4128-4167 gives 3.8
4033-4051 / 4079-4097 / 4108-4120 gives 1.4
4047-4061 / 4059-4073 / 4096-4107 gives -1.5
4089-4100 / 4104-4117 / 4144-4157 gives 0.0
